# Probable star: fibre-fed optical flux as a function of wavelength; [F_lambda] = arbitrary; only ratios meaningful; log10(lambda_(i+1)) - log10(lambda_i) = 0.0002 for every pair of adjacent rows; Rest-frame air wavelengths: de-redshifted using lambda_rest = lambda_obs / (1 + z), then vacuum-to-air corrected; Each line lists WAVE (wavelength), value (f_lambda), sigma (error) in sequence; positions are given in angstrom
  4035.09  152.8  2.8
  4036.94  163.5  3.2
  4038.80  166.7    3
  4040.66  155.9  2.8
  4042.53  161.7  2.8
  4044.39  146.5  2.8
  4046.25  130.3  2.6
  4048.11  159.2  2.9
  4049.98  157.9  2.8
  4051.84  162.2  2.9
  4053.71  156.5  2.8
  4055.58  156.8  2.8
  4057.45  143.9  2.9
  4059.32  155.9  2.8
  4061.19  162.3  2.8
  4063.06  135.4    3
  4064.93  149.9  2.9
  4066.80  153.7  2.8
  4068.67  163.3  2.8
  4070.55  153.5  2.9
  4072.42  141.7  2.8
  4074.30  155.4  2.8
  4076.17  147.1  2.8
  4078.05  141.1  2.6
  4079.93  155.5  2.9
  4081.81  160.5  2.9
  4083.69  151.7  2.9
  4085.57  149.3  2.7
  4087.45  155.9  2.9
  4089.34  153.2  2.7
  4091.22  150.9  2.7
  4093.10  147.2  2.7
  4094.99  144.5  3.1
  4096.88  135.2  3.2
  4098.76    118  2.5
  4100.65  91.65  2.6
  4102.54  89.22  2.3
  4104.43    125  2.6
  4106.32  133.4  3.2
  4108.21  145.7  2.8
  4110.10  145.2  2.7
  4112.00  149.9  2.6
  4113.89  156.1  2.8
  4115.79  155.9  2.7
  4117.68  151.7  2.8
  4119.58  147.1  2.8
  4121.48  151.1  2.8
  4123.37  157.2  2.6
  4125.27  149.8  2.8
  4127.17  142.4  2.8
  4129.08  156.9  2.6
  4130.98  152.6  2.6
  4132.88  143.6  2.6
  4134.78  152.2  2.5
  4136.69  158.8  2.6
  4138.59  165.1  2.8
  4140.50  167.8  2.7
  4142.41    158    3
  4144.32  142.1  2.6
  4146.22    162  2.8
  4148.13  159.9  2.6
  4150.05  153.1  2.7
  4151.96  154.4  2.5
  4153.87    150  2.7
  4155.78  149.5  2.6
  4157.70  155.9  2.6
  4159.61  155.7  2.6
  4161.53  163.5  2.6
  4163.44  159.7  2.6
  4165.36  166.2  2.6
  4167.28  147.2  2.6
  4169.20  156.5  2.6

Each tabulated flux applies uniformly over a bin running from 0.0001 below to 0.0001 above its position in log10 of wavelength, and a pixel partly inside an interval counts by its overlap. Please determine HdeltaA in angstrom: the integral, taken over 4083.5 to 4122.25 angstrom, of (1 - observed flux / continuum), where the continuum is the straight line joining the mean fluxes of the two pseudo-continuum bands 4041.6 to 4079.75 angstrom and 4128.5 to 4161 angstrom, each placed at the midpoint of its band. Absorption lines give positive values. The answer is 3.4 angstrom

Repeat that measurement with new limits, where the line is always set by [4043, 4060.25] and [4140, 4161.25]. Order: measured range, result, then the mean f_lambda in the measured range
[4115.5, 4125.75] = 0.16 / 152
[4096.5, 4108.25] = 2.82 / 117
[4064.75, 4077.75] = 0.11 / 152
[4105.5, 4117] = 0.46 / 148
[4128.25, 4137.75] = 0.11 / 153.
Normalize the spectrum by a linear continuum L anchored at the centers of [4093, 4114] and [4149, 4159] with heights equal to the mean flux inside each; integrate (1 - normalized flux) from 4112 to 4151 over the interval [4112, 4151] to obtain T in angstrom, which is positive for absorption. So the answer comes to -3.15 angstrom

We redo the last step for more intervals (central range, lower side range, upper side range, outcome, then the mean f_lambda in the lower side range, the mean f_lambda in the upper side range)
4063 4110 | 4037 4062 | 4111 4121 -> 3.5 angstrom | 155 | 152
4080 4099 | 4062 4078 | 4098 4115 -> -1.3 angstrom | 150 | 129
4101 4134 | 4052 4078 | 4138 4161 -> 2.4 angstrom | 152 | 156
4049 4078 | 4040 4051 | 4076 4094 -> -0.2 angstrom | 152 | 151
